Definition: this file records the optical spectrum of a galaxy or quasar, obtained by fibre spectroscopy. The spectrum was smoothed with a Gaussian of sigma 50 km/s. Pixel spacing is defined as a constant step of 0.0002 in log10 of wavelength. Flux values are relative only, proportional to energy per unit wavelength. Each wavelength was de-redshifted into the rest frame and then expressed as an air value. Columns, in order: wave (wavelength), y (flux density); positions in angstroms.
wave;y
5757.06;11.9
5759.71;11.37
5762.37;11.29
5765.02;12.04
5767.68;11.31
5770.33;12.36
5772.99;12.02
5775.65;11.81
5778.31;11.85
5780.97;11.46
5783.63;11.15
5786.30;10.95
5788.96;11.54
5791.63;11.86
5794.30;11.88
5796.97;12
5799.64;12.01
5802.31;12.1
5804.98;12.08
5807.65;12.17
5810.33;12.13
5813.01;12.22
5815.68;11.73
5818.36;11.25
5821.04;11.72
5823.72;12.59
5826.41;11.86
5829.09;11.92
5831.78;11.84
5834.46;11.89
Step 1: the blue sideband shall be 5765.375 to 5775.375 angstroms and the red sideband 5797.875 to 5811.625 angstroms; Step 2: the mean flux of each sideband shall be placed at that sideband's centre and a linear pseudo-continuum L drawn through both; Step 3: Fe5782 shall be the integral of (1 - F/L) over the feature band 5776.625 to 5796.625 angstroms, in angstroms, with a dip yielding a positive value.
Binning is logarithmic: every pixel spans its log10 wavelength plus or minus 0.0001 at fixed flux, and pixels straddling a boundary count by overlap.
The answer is 0.7 angstroms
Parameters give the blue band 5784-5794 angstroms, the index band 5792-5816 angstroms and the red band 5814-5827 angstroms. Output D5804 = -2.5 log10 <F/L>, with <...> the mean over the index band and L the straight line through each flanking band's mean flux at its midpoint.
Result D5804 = -0.04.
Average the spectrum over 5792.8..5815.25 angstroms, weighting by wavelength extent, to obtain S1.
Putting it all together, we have 12.1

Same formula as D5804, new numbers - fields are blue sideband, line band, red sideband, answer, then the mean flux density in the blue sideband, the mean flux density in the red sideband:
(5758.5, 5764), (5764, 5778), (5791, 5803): -0.03 mag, 11.4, 12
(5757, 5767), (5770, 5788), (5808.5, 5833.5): 0.01 mag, 11.6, 11.9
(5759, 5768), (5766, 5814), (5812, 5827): -0.01 mag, 11.5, 11.9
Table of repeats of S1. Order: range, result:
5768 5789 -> 11.6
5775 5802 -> 11.7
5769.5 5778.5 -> 12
